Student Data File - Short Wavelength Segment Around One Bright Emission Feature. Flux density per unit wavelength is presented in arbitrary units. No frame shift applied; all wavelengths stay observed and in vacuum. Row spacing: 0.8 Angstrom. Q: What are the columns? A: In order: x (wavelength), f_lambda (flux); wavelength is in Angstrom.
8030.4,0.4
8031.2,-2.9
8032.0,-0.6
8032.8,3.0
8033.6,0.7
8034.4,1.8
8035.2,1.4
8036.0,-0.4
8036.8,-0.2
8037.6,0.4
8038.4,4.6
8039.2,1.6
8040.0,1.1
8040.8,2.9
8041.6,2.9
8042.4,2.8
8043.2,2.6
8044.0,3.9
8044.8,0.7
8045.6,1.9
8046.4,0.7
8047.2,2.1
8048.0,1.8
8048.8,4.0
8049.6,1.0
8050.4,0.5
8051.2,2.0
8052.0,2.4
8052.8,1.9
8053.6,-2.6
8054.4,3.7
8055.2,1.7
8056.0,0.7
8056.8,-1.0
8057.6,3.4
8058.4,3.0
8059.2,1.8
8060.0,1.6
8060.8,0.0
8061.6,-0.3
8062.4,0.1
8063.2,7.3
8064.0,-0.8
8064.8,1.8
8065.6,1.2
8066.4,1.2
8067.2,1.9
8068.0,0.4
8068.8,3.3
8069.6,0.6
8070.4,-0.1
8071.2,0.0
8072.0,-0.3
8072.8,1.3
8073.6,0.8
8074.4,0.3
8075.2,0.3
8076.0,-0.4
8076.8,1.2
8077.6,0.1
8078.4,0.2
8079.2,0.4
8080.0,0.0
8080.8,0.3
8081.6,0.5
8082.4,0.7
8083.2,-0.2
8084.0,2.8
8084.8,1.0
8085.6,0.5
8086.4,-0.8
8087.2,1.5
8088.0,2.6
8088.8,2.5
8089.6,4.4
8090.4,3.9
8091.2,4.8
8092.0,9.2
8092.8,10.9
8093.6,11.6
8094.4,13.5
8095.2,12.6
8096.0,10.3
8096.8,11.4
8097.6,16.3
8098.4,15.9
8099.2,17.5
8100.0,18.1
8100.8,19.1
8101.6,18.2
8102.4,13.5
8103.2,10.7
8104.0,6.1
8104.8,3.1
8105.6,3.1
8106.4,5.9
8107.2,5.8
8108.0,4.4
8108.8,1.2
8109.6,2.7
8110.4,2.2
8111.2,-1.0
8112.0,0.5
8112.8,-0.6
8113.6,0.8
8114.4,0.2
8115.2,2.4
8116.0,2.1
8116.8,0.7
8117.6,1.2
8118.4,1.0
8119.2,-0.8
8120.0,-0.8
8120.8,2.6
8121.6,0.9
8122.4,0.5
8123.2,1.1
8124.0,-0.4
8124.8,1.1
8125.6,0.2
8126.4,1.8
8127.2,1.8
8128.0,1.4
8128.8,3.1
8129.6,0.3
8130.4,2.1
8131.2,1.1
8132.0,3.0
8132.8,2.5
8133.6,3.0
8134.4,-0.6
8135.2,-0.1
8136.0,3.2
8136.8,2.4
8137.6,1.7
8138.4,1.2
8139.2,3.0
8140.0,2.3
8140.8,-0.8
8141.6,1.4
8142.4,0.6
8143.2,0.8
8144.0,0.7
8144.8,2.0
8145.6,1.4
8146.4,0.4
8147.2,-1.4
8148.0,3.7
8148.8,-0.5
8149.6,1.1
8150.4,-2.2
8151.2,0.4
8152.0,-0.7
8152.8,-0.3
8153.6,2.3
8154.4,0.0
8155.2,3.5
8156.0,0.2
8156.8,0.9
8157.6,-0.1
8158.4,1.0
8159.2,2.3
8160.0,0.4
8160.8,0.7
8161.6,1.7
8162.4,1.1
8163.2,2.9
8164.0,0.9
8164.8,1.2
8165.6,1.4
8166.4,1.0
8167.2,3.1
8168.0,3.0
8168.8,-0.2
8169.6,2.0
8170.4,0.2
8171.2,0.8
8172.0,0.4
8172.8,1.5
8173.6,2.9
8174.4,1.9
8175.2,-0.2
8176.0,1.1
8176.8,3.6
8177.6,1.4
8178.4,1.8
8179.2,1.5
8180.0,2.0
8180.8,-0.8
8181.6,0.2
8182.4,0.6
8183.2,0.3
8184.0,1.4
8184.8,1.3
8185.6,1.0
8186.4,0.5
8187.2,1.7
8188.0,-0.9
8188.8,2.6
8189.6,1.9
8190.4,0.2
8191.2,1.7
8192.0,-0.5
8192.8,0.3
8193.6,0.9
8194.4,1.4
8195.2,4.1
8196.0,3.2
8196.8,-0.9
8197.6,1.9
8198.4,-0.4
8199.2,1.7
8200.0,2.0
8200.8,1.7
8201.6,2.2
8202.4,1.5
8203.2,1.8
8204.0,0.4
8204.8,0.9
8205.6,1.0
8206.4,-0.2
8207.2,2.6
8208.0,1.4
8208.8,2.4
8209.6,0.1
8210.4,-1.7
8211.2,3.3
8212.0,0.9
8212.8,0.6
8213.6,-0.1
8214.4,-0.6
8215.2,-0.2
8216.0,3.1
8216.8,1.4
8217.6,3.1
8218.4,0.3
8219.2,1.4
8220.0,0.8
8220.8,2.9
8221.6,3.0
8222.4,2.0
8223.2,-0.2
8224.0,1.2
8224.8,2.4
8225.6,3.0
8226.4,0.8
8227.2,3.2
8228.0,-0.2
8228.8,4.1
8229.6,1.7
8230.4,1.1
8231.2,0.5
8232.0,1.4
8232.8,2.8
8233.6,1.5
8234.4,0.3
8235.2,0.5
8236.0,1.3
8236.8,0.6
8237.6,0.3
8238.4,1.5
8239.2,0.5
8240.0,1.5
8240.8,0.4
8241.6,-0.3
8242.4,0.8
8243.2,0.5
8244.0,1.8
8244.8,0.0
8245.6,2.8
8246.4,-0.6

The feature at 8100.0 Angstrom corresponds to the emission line [O II]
